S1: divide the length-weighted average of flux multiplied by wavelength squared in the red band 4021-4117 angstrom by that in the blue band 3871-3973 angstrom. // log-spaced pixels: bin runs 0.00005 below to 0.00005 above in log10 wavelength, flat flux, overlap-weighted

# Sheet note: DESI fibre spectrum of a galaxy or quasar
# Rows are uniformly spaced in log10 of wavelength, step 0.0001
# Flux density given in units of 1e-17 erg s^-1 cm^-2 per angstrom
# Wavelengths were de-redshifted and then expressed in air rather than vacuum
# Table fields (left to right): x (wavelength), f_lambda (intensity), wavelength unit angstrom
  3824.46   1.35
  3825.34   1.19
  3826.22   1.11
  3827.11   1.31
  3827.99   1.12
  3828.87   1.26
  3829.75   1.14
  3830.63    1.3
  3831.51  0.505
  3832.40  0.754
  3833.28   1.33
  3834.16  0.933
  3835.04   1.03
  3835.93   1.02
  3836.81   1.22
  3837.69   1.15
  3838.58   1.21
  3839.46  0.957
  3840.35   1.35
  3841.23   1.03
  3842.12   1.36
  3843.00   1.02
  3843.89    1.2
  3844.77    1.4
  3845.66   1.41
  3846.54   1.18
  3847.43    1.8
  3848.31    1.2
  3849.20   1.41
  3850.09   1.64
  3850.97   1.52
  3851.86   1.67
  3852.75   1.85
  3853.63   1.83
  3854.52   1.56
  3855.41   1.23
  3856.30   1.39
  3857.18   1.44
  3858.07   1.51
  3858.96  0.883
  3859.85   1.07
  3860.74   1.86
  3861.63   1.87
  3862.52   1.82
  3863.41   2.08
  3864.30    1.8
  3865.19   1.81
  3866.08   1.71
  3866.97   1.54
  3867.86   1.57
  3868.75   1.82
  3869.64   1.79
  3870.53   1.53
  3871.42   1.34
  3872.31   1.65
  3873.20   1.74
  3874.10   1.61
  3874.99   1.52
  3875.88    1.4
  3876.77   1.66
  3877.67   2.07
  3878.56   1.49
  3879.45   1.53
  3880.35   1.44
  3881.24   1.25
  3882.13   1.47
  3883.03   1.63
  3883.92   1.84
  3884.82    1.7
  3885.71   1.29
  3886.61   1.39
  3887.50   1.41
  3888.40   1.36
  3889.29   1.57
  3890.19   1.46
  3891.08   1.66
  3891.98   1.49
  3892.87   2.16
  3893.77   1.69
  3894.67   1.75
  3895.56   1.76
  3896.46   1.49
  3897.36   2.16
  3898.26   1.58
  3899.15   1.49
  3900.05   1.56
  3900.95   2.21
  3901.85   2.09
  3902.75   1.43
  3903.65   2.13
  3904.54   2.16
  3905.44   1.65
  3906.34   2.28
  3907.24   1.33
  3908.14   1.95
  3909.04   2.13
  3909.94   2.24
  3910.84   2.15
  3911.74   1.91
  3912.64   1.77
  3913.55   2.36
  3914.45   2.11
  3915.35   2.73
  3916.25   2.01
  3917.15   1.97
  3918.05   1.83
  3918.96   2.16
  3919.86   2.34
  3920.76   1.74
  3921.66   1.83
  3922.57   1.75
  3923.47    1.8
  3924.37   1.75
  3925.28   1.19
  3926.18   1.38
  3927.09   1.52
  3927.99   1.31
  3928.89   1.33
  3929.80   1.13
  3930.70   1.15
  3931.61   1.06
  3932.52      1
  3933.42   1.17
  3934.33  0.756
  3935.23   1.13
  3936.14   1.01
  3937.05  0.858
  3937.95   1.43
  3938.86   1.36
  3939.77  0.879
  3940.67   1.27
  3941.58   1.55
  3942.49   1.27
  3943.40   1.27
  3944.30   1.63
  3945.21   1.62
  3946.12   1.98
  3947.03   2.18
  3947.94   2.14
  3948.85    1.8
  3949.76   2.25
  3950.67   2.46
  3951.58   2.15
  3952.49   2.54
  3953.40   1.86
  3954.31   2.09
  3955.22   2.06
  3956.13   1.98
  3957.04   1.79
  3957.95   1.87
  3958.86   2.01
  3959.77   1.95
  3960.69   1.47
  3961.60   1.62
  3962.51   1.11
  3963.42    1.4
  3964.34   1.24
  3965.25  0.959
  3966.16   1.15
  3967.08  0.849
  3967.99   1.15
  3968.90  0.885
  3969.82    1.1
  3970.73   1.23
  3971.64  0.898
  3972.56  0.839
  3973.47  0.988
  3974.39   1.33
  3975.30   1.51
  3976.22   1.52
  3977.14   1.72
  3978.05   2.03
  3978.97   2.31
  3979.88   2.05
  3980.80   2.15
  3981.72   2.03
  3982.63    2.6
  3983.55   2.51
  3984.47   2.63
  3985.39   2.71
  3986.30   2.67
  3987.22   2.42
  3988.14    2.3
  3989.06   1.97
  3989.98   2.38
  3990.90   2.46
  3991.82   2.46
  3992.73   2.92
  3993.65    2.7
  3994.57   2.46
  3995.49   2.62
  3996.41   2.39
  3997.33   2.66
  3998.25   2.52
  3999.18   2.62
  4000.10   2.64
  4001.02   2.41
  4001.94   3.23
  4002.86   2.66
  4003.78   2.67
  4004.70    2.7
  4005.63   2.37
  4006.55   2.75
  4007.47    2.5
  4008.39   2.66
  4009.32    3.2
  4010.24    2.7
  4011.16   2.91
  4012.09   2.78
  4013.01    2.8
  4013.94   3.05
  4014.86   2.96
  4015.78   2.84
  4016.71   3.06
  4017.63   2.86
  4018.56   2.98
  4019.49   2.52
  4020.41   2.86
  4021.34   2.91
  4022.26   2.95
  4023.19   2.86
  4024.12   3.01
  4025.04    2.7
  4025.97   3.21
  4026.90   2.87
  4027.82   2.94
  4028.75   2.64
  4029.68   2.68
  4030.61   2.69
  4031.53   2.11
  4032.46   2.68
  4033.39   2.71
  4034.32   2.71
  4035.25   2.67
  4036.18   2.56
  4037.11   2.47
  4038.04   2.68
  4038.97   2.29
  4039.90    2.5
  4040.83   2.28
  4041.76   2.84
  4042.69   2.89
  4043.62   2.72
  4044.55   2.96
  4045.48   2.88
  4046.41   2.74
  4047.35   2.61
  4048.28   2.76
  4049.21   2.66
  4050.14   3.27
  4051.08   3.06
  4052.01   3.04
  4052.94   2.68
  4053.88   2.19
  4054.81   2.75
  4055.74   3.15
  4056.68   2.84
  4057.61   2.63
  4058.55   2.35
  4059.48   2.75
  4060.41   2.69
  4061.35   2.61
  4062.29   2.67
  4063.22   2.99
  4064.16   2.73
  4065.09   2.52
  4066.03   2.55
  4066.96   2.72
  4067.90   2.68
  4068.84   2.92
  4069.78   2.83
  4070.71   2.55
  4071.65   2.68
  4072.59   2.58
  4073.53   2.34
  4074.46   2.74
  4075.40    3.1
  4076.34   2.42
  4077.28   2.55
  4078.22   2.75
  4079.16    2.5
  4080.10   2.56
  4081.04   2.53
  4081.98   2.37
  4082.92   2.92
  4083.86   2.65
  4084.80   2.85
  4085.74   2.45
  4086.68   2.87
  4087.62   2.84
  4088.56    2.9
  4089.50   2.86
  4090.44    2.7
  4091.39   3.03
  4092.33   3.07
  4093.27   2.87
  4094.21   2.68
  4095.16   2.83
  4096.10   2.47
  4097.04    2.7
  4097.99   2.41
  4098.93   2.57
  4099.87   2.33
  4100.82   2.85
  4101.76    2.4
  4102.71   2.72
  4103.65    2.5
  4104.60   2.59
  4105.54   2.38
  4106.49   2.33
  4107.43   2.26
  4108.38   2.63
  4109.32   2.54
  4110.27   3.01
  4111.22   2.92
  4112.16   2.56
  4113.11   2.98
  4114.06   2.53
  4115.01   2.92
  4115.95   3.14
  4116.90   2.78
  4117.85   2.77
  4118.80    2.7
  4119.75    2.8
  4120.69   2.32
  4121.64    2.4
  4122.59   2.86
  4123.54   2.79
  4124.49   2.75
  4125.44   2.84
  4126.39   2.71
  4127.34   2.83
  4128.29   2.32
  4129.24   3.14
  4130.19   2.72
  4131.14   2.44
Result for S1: 1.8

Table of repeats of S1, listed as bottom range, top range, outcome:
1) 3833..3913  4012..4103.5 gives 1.89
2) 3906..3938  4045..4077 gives 1.77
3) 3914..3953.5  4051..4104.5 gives 1.78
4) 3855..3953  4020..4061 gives 1.77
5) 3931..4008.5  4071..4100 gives 1.50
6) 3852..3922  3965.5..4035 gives 1.46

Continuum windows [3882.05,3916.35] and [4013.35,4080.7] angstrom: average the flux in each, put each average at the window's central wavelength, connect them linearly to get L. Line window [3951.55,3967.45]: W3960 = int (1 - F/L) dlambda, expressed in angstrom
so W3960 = 3.8 angstrom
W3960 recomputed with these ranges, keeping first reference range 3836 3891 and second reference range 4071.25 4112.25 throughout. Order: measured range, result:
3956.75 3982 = 7.10 angstrom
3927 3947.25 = 6.38 angstrom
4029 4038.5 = -0.95 angstrom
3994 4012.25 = -3.83 angstrom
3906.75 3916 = -1.73 angstrom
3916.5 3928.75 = 0.45 angstrom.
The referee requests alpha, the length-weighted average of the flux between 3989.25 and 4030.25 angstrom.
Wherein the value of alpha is 2.75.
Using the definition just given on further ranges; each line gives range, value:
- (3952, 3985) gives 1.65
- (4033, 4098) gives 2.71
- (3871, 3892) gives 1.54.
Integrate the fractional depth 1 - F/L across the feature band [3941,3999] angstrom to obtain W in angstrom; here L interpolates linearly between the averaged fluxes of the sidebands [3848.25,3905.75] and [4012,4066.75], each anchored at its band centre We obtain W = 9.7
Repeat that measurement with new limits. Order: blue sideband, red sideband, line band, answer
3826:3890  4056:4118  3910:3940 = 3.3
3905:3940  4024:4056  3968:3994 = 2.8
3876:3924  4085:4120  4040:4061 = -2.4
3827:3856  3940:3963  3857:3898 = -4.5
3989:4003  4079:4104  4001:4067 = -3.2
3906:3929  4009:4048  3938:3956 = 2.7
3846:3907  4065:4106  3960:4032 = -1.8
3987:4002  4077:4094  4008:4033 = -2.4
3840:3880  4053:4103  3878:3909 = 0.7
